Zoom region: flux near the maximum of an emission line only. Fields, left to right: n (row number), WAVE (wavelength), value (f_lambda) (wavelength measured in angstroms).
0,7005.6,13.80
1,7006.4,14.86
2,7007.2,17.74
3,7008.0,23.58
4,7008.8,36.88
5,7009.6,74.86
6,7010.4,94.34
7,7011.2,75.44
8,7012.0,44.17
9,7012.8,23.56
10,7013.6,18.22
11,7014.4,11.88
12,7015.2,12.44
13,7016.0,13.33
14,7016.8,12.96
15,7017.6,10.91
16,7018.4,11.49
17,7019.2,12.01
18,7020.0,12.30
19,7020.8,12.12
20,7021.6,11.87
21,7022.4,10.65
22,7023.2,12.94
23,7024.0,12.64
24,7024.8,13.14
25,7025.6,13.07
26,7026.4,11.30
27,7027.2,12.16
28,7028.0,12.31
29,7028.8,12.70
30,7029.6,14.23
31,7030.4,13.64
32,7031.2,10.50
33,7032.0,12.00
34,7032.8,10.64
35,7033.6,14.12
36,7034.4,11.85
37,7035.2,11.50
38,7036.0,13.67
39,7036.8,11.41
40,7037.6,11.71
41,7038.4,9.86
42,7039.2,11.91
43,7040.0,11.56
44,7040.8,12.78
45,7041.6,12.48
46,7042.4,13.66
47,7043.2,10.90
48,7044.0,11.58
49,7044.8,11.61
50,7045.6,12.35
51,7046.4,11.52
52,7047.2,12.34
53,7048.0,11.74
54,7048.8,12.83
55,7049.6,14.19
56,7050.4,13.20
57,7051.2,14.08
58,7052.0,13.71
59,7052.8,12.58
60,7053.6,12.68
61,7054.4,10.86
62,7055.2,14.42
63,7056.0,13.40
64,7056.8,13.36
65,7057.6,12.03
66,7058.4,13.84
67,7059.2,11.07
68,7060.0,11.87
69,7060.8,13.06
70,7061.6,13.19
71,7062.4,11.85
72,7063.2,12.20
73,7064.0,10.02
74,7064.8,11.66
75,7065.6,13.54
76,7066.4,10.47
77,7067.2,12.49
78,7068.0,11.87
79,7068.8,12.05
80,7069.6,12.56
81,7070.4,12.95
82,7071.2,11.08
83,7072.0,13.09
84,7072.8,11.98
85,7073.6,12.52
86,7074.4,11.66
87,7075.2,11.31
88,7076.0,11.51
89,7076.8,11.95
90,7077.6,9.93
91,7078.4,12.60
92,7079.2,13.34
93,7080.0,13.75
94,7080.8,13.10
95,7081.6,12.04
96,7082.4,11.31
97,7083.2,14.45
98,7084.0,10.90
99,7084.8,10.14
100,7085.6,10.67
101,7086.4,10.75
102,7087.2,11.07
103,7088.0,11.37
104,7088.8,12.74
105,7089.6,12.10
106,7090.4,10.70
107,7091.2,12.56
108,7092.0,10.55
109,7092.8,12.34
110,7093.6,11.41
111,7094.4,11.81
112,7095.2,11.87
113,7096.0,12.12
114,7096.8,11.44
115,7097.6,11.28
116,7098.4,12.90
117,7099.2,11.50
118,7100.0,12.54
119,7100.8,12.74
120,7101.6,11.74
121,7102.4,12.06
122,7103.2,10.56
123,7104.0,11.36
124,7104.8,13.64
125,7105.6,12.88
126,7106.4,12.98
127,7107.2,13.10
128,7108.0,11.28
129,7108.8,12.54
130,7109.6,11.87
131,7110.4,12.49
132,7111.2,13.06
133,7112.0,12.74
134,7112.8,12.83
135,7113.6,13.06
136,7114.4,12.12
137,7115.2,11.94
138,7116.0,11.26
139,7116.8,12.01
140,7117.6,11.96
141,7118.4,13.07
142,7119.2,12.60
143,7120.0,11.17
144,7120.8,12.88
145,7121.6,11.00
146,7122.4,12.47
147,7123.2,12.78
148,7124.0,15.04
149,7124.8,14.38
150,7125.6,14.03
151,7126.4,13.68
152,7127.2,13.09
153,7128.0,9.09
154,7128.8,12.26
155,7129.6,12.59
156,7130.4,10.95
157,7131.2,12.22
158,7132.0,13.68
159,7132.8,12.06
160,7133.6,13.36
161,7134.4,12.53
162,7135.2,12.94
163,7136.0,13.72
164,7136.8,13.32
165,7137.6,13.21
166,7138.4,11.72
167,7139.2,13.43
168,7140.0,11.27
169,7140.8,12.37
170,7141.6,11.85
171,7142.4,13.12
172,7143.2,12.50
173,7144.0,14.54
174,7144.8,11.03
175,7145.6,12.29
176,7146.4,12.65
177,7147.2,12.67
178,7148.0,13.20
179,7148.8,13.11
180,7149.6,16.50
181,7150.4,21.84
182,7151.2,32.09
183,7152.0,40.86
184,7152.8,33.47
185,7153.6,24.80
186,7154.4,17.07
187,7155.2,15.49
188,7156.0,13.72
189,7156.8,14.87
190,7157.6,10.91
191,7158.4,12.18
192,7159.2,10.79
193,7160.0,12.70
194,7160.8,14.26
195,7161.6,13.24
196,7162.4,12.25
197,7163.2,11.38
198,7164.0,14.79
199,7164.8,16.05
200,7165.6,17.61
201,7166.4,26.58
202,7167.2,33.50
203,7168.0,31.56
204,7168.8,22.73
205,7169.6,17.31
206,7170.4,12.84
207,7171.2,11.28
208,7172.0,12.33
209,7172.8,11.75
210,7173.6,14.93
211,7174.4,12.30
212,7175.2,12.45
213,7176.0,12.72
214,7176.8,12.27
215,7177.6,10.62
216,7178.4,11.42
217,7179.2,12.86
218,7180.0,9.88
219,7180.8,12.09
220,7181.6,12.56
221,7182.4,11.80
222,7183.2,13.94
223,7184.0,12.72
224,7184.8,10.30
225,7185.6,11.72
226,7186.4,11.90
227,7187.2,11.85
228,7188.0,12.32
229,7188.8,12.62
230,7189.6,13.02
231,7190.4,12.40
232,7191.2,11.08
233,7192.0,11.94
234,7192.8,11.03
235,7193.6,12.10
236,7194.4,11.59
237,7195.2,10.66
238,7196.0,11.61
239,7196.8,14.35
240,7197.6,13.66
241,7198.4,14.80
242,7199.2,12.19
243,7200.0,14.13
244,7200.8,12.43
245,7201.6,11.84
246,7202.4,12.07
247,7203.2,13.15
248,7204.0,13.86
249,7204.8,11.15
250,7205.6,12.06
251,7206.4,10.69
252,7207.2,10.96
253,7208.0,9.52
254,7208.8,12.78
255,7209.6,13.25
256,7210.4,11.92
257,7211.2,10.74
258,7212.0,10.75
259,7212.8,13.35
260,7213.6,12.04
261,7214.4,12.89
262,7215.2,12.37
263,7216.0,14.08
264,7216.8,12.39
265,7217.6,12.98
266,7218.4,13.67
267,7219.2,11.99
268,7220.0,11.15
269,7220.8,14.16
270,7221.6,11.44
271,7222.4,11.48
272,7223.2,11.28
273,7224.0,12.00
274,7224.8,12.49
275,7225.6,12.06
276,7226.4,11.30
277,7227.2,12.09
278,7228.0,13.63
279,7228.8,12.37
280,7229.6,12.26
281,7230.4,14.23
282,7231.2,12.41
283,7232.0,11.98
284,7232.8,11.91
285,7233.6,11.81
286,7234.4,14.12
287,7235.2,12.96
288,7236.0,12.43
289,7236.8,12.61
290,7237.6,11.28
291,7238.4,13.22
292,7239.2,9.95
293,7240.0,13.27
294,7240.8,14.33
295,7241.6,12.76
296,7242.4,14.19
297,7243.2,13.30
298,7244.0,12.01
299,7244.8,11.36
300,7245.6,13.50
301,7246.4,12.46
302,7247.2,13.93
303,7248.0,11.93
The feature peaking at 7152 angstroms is [S II]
